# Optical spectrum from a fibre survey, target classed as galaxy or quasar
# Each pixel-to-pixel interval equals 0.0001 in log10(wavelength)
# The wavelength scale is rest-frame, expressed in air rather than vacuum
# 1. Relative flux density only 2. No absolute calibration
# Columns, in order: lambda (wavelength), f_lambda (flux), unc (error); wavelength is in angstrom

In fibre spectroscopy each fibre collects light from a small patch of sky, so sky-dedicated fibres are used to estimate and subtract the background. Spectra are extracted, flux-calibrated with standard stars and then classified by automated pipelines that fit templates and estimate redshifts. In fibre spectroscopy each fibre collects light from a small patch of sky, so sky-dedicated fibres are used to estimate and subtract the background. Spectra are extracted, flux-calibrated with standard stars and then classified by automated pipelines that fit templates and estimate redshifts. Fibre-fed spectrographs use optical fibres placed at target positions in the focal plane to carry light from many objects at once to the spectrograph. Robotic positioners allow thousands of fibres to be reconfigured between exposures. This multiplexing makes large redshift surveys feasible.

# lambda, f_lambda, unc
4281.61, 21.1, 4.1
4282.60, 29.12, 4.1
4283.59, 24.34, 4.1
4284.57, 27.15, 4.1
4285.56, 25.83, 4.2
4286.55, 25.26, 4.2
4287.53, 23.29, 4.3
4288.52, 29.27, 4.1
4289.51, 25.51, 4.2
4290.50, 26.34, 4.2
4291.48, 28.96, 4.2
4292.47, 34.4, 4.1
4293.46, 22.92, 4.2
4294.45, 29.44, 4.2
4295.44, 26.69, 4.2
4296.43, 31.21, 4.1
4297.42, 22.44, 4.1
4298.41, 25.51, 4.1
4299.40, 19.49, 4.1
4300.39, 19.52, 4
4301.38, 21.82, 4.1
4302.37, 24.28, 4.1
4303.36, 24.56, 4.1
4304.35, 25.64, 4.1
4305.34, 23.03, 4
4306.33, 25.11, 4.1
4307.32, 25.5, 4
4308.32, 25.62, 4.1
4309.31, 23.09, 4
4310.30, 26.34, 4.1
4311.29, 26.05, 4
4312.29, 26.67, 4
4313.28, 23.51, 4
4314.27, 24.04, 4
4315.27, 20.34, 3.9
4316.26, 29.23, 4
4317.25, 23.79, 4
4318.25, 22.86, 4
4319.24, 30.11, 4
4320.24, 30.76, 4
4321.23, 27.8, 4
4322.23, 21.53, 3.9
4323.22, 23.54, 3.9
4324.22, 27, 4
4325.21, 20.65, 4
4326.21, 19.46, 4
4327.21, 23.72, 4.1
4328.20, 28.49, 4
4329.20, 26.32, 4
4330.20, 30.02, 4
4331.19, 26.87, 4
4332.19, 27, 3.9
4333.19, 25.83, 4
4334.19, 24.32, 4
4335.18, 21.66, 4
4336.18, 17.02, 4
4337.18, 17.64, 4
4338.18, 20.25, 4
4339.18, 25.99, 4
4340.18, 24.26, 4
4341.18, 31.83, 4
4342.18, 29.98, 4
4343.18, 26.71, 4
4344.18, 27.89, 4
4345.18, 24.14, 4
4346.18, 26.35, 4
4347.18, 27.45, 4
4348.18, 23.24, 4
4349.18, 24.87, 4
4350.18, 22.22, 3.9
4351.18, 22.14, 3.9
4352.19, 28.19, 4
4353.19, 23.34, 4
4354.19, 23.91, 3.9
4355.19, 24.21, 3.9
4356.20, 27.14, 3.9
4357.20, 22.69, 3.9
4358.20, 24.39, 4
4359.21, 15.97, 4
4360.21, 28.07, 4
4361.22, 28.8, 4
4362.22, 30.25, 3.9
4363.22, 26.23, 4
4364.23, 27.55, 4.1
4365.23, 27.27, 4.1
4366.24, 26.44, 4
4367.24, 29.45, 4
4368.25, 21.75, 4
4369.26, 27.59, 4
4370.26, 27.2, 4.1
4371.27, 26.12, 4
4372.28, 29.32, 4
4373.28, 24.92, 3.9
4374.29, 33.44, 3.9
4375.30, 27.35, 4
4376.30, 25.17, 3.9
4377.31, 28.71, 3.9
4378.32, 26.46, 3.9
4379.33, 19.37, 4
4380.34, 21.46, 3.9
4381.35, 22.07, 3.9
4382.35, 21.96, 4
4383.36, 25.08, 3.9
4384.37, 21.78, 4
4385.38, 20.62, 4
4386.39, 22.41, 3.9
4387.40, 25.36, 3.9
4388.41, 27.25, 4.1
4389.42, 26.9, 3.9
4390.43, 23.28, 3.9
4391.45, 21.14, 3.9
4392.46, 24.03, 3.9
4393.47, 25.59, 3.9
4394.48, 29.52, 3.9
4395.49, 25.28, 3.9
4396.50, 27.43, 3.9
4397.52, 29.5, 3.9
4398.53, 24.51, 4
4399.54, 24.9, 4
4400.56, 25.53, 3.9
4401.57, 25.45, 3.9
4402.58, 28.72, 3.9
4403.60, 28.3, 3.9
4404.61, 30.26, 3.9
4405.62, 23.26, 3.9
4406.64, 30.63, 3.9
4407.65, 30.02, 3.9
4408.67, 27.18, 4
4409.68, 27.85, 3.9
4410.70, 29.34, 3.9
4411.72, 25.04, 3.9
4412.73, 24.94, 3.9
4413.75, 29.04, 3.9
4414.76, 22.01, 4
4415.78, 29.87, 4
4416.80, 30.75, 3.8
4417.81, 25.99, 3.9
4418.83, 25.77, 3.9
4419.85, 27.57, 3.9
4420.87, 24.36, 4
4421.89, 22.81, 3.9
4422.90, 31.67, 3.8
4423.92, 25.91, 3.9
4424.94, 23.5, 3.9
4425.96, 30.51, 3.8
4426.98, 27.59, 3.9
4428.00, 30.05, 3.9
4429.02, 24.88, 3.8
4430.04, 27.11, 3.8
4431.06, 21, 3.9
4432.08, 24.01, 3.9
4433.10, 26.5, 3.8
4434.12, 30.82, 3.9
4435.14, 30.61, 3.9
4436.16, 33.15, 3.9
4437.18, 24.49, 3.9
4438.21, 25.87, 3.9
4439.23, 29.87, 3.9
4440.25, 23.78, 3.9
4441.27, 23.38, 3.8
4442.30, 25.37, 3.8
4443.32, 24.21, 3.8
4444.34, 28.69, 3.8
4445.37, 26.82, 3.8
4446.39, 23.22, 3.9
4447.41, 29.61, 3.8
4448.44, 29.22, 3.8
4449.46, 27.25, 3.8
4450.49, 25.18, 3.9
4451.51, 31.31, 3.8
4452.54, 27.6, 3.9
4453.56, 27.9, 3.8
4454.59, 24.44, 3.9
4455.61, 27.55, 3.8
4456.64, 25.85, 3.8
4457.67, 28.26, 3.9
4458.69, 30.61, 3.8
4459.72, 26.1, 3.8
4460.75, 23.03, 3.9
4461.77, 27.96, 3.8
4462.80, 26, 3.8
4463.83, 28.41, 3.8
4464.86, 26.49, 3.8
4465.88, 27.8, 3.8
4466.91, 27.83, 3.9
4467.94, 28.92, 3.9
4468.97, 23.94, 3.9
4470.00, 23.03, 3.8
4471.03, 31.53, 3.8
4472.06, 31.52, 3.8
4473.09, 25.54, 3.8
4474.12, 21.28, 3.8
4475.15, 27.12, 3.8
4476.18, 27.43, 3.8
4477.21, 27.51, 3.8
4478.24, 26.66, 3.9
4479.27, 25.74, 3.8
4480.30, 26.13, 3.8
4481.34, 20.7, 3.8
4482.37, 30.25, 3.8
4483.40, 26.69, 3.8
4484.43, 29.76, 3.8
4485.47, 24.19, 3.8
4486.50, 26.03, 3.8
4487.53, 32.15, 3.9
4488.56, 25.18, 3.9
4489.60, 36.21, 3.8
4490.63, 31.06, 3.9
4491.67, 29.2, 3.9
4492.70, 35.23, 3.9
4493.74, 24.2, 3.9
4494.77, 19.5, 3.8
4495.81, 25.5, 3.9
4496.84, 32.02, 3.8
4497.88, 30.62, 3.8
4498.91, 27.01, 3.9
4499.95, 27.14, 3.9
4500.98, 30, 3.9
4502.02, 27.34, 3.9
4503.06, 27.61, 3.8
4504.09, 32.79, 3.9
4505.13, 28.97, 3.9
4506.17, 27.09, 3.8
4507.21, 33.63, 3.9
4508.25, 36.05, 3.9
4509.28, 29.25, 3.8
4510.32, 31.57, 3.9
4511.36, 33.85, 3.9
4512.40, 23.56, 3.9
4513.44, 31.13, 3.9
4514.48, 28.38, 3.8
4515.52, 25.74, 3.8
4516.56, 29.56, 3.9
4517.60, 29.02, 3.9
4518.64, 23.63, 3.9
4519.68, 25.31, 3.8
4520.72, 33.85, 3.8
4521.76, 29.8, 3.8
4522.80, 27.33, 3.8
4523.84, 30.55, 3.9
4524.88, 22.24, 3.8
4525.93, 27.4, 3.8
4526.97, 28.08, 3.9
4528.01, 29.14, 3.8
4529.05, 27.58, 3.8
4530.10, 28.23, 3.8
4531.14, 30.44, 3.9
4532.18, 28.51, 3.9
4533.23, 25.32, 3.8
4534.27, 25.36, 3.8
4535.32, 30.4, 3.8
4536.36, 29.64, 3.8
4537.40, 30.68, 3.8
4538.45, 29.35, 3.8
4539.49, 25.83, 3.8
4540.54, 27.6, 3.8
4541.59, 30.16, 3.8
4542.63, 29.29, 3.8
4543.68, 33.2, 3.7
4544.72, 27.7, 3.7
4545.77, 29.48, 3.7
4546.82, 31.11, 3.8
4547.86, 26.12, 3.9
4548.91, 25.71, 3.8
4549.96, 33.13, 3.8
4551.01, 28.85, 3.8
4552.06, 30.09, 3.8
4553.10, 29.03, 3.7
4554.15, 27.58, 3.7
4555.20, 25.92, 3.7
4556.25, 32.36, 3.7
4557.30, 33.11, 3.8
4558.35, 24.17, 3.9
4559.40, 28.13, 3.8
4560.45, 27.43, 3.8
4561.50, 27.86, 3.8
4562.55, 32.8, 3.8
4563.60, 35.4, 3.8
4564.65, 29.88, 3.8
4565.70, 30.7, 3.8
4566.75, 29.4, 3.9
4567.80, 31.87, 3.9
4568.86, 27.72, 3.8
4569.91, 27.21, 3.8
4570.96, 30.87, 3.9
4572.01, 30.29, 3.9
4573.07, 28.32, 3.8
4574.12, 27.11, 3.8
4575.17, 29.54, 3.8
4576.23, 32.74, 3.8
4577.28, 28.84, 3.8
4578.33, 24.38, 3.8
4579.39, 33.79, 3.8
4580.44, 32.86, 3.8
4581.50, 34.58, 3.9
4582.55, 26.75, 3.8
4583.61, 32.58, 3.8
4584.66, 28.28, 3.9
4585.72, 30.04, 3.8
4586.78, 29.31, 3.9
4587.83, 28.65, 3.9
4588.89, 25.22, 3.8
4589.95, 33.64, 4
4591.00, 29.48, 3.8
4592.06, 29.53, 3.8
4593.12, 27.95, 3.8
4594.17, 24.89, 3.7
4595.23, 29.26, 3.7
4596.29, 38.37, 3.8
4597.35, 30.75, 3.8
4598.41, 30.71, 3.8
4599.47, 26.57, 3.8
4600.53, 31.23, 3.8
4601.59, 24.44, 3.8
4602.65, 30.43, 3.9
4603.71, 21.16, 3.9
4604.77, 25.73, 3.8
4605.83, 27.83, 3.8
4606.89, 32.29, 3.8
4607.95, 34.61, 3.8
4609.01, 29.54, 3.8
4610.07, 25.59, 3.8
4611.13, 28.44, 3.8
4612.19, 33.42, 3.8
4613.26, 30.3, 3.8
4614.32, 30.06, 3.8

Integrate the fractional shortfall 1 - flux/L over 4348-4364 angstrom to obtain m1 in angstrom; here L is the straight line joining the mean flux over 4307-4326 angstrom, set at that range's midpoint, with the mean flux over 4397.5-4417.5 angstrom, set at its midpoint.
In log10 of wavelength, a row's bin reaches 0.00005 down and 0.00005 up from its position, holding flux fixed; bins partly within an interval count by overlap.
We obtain 0.8 angstrom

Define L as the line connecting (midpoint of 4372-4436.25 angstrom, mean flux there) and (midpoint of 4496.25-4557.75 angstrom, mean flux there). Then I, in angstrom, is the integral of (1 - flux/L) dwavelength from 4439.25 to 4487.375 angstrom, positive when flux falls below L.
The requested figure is 1.46 angstrom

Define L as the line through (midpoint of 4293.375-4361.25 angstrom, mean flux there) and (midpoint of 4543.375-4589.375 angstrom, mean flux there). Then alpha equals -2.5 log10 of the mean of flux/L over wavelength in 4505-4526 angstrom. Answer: -0.02 mag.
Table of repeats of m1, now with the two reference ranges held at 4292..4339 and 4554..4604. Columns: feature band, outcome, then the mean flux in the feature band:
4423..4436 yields -0.2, 27.2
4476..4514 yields -0.9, 28.6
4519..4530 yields 0.2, 28.1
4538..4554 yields -0.1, 29.1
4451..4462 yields 0.0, 27.3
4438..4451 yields 0.3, 26.4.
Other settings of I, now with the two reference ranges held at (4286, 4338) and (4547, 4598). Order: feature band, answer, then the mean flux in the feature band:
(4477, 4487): 0.6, 26.3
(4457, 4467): 0.2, 27.2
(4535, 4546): -0.1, 29.4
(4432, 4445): 0.1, 27.1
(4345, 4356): 0.4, 24.6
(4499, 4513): -0.7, 29.8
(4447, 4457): 0.0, 27.6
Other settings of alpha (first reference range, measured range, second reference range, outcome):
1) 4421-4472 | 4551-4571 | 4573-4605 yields -0.024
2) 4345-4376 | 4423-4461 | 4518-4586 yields 0.012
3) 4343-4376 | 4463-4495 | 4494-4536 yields 0.020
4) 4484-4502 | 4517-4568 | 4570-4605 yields 0.002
